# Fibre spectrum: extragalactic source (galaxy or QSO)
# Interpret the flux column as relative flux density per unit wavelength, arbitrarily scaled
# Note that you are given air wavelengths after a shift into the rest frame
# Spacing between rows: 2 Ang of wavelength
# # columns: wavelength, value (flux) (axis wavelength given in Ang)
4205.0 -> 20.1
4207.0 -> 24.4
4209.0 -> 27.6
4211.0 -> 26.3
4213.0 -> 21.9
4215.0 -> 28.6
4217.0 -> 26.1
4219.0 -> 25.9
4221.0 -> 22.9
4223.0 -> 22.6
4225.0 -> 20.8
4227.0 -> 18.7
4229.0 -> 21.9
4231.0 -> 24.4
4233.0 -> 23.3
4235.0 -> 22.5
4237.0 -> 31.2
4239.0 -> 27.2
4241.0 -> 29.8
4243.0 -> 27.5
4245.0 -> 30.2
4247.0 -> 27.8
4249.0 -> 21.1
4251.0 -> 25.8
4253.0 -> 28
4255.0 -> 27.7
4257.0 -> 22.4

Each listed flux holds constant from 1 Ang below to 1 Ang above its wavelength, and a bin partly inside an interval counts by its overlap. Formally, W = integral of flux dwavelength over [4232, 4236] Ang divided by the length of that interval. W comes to 22.9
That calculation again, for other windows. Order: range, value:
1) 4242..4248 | 28.5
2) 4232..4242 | 26.8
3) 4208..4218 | 26.1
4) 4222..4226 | 21.7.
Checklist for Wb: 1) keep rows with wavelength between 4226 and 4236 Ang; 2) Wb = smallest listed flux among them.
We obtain 18.7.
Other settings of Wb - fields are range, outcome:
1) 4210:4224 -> 21.9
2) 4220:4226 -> 20.8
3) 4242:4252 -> 21.1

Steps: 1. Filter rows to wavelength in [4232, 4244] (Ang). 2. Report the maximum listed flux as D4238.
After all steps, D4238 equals 31.2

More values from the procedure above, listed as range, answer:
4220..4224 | 22.9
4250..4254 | 28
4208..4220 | 28.6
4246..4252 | 27.8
